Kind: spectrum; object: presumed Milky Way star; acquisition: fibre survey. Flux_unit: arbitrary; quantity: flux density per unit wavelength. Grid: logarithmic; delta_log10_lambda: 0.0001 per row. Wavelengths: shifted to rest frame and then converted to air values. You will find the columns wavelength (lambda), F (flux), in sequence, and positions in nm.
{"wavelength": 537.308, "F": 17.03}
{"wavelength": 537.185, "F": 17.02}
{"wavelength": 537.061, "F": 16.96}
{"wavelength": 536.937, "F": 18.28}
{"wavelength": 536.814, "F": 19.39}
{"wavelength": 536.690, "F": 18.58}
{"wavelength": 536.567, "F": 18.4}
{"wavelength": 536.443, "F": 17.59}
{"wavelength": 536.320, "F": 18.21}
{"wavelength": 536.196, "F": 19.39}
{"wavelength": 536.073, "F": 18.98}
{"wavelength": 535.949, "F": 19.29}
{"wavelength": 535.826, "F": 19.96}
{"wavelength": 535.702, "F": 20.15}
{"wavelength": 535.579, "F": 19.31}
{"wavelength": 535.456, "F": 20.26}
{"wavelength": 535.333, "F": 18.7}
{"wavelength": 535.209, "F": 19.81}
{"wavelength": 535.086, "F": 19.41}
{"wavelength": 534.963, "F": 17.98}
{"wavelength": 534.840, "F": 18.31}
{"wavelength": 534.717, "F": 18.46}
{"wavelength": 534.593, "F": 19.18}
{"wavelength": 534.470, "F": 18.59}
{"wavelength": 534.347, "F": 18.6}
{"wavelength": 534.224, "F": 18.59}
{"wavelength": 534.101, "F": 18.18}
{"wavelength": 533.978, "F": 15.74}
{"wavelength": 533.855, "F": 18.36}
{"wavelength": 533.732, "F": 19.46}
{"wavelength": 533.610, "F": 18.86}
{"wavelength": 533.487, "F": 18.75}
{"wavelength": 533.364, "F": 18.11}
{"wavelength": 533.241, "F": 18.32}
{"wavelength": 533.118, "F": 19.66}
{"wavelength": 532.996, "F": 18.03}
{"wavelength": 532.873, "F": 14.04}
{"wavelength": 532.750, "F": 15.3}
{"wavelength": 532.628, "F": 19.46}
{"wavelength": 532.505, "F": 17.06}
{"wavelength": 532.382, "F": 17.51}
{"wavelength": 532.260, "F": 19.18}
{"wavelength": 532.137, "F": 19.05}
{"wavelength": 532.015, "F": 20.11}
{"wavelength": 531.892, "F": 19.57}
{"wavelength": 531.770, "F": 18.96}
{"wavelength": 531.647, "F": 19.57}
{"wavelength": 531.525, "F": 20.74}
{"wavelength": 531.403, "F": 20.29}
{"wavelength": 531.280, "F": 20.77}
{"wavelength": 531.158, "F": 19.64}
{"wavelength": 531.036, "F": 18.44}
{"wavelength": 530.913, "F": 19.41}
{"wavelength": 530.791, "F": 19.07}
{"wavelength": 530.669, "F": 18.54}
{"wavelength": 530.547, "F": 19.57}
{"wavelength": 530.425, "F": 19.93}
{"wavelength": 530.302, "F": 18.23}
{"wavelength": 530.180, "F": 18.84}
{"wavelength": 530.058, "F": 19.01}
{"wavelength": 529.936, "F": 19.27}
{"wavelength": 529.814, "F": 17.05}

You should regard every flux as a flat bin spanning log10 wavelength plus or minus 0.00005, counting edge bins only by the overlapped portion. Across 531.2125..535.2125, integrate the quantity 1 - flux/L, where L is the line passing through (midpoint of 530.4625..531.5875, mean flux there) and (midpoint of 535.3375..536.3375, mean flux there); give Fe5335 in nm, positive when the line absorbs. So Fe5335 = 0.197 nm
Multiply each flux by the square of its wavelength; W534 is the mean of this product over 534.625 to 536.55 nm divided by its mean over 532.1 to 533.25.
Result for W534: 1.1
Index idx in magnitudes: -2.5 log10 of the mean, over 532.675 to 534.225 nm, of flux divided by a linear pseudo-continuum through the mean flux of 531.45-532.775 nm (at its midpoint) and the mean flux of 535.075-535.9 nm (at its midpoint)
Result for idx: 0.08 mag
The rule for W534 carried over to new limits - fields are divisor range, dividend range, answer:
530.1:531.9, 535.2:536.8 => 1.00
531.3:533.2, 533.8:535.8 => 1.02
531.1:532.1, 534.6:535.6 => 0.97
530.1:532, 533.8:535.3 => 0.96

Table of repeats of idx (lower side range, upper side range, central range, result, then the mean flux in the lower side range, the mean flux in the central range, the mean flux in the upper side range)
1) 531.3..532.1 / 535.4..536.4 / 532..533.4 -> 0.11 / 19.9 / 17.9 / 19.4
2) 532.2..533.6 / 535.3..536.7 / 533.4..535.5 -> -0.01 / 17.8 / 18.6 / 19.1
